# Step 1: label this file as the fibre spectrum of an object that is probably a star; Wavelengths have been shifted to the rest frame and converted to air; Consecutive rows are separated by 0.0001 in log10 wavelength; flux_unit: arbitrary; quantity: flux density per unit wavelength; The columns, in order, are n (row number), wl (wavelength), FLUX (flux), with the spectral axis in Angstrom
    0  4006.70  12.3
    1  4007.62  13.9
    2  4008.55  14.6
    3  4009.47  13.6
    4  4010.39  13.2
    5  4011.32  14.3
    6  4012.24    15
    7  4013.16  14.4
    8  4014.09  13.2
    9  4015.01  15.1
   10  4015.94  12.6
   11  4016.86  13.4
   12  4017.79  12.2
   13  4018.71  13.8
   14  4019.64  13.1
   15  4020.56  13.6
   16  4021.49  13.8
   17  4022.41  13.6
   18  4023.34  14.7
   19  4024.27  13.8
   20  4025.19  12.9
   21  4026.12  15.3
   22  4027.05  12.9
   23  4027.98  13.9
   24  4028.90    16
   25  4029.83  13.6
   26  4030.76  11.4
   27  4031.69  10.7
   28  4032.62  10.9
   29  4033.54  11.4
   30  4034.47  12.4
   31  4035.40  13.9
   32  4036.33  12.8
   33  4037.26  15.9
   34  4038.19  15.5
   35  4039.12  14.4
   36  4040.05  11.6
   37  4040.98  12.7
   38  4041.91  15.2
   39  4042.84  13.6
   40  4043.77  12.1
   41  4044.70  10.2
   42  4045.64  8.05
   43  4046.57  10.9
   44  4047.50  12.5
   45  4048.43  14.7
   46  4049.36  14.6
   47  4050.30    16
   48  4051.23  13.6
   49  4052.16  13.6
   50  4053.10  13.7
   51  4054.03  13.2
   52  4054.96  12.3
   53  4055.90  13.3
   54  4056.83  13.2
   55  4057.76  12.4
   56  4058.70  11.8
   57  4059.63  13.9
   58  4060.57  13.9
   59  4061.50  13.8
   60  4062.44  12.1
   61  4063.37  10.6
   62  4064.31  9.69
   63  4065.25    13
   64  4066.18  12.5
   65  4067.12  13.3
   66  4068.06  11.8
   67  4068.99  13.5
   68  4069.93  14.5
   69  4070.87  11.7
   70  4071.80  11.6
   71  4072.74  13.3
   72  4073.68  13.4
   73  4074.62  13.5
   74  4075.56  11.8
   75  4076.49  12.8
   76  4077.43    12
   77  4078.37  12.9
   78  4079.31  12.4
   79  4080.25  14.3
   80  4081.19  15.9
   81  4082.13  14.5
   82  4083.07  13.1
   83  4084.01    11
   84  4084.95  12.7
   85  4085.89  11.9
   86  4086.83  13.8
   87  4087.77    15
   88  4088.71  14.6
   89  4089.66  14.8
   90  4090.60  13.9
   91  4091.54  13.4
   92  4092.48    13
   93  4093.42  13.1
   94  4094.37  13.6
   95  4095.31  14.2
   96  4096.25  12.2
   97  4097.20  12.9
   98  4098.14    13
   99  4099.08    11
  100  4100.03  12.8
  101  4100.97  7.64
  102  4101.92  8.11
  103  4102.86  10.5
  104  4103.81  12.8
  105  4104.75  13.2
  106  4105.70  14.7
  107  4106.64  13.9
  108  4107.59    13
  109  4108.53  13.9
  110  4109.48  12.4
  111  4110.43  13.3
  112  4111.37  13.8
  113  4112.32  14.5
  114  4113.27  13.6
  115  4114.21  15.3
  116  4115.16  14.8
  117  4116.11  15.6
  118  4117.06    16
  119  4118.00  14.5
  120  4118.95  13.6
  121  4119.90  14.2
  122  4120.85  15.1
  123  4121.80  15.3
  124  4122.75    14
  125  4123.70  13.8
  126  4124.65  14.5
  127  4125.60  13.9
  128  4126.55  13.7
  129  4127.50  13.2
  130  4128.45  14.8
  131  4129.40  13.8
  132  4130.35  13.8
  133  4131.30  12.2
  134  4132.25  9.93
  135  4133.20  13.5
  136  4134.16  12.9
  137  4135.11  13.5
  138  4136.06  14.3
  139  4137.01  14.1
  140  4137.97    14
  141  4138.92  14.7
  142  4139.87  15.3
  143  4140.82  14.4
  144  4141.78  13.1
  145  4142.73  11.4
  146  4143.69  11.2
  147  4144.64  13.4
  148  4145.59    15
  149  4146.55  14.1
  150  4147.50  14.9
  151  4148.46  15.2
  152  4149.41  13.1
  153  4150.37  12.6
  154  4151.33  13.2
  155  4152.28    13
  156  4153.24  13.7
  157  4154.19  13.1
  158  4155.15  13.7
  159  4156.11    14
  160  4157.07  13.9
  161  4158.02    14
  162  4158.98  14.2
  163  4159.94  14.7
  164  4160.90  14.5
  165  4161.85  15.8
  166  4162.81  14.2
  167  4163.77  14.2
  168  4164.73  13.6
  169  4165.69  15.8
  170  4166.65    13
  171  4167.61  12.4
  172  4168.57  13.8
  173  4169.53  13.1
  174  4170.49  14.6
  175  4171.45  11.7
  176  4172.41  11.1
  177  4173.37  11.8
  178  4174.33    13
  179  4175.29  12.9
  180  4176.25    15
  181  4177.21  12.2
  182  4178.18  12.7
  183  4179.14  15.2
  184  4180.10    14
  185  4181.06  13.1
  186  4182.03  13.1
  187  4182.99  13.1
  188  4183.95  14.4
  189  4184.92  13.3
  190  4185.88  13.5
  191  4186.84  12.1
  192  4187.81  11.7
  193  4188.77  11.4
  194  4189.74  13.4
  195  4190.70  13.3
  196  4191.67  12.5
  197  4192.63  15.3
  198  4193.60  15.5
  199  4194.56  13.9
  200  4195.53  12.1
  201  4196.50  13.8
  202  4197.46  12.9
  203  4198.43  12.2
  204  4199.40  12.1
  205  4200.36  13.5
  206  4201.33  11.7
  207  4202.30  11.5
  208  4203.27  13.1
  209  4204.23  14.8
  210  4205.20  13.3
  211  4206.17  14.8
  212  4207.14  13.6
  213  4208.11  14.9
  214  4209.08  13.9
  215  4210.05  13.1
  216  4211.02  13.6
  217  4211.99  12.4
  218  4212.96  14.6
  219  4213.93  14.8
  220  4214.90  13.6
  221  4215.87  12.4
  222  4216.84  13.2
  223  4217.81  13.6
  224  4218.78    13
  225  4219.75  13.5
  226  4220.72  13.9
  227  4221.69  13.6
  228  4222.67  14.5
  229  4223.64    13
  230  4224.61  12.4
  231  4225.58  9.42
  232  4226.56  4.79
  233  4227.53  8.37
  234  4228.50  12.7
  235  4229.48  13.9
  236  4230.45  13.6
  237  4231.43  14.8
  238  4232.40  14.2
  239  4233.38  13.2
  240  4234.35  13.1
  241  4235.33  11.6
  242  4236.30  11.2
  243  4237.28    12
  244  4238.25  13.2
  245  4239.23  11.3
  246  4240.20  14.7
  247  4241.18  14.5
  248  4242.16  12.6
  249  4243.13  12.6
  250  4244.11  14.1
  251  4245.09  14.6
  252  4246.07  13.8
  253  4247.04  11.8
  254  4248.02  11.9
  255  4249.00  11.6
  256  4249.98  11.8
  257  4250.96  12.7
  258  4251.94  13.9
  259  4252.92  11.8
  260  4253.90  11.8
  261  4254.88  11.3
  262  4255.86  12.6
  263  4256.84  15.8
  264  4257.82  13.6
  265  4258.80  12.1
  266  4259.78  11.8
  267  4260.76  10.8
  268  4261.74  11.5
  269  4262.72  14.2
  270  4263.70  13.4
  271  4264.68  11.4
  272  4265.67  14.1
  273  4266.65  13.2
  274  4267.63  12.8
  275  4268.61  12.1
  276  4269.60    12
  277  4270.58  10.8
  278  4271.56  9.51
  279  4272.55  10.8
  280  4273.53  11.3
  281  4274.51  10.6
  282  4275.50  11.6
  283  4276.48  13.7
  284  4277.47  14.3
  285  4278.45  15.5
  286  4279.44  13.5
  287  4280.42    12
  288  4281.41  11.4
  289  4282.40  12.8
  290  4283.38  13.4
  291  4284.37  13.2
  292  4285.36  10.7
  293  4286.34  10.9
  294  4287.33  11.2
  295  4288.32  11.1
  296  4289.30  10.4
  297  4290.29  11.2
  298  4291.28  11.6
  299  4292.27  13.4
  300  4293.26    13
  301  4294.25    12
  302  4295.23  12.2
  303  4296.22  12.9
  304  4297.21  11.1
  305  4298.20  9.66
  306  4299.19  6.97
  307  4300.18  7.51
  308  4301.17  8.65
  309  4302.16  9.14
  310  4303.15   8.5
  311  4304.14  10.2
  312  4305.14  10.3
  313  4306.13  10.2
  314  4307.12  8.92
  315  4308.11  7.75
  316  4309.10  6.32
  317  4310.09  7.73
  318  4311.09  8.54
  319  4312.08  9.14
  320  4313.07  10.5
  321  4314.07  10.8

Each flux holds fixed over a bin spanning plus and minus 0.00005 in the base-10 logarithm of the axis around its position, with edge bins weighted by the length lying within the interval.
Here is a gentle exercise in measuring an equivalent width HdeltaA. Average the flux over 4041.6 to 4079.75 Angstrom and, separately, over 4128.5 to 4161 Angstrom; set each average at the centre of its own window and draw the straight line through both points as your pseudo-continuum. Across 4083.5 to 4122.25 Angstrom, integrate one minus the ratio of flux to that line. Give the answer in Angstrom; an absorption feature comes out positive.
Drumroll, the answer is -0.4 Angstrom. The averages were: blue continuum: 12.7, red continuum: 13.6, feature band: 13.3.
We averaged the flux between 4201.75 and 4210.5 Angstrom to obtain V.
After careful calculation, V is 13.6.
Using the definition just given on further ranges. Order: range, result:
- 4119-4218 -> 13.5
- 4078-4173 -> 13.5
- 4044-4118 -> 13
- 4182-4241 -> 13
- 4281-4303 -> 11.1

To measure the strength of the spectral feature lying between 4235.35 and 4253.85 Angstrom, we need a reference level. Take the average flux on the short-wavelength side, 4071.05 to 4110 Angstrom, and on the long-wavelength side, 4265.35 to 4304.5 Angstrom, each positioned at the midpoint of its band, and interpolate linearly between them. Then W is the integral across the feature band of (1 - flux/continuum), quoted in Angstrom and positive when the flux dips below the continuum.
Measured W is -1.46 Angstrom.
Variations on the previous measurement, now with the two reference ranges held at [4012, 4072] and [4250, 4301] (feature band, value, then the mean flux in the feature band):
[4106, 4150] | -4.1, 13.9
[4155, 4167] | -1.7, 14.3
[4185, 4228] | -2.1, 12.9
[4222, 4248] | -0.7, 12.5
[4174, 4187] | -1.0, 13.4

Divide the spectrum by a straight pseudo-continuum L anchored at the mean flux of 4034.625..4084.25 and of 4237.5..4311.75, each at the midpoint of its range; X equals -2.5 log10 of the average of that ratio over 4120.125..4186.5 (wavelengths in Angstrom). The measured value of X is -0.101 mag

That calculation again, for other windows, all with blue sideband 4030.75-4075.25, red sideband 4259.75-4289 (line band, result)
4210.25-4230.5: -0.02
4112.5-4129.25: -0.15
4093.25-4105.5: 0.06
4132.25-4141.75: -0.10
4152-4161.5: -0.12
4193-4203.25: -0.05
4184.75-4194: -0.06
